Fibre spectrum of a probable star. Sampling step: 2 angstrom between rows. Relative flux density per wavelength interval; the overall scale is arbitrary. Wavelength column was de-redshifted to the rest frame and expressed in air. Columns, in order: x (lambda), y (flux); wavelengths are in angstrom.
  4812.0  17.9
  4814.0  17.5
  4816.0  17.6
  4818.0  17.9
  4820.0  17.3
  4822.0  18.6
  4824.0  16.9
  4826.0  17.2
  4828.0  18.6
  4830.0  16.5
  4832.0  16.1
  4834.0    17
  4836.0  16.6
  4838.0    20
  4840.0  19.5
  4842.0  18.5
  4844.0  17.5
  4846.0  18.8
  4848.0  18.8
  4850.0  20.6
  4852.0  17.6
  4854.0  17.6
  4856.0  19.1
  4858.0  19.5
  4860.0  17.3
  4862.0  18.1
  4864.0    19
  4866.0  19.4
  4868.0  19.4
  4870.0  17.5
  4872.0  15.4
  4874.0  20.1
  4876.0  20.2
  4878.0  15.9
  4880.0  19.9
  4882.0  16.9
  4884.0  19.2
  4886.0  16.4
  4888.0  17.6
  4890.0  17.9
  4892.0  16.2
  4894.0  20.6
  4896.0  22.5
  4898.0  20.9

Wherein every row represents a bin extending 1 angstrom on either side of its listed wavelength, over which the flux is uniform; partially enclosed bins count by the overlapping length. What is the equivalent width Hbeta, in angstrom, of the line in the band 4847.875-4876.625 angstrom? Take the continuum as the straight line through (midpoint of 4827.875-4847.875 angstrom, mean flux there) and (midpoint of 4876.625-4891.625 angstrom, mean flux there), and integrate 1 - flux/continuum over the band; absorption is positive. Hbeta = -1.3 angstrom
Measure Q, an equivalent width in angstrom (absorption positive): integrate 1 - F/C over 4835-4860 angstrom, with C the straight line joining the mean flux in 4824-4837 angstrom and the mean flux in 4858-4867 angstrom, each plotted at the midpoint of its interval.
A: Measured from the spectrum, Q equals -1.1 angstrom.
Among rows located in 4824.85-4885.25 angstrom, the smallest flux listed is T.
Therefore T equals 15.4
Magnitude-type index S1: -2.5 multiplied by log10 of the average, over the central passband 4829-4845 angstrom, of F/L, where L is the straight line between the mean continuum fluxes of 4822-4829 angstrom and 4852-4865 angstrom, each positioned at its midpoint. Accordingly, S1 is 0.01 mag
